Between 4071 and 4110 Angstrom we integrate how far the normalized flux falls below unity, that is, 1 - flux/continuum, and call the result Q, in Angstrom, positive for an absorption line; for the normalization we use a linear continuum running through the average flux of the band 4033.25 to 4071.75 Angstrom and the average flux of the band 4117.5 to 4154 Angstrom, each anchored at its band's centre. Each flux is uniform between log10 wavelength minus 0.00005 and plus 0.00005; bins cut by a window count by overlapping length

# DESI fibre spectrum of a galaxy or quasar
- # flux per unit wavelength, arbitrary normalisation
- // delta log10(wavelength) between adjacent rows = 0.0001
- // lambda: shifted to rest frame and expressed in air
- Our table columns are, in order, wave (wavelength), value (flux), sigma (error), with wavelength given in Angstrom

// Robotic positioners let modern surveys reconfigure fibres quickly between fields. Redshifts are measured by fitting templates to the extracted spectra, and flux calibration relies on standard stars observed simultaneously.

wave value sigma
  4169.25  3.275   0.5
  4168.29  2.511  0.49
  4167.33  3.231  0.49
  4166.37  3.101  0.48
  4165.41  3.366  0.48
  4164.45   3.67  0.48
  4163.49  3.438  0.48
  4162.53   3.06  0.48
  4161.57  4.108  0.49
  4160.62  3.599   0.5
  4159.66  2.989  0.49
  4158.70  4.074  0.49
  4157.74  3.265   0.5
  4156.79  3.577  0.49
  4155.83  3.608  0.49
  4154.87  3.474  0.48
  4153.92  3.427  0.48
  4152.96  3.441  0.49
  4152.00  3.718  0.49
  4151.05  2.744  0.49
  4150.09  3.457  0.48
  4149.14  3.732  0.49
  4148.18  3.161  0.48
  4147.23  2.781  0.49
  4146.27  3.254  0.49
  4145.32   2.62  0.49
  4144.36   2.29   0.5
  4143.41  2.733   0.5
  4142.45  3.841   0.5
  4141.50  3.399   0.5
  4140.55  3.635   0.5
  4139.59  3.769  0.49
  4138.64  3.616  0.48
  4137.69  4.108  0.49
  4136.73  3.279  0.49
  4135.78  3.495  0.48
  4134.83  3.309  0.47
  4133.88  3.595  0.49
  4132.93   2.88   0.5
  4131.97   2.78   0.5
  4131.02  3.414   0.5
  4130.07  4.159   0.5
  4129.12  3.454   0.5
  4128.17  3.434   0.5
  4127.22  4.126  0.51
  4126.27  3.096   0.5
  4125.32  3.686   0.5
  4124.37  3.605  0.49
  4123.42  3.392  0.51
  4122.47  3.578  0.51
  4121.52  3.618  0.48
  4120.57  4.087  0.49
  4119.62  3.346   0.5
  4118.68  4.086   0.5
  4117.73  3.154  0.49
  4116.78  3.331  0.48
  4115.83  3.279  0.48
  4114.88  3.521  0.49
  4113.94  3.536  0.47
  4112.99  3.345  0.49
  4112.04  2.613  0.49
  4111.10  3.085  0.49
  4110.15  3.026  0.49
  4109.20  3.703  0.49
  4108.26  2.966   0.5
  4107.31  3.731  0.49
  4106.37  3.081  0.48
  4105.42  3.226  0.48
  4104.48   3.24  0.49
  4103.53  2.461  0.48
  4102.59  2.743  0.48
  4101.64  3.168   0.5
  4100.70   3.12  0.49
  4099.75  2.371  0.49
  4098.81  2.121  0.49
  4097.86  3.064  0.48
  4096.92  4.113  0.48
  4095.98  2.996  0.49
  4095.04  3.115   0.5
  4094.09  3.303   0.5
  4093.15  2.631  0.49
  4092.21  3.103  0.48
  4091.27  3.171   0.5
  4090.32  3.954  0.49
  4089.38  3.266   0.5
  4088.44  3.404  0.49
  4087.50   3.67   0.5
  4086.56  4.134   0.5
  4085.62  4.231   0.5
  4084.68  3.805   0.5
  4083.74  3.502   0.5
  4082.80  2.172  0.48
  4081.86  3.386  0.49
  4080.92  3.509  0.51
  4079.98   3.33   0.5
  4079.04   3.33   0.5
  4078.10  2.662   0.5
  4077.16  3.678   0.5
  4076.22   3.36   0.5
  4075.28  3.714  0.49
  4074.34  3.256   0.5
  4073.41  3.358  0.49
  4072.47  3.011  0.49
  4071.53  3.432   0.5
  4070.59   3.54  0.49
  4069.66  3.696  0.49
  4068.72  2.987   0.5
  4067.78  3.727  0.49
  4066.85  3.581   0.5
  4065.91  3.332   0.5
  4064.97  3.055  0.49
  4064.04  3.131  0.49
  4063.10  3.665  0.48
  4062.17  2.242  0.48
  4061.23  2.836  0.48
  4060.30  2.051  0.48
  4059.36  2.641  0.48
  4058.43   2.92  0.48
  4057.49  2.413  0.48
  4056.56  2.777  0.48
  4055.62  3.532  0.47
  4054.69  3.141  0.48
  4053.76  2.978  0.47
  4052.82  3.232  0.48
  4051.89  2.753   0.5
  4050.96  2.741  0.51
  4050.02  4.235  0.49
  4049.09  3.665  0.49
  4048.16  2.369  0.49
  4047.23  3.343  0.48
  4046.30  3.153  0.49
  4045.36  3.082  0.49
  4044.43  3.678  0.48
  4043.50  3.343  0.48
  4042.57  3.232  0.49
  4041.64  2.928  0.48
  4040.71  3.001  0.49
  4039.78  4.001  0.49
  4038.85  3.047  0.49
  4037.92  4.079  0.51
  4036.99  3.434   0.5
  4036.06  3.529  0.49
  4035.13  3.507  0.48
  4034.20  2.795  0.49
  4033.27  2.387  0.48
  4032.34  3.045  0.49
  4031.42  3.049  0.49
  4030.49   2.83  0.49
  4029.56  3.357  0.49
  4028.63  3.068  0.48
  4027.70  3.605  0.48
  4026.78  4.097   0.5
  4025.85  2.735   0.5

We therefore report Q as 0.4 Angstrom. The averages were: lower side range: 3.18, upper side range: 3.42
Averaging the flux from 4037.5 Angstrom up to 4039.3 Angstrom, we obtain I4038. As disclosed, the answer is 3.55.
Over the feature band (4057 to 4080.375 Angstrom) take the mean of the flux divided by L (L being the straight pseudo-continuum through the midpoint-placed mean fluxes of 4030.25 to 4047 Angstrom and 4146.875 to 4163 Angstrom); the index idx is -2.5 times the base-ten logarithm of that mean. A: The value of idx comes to 0.04 mag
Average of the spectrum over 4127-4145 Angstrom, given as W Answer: 3.42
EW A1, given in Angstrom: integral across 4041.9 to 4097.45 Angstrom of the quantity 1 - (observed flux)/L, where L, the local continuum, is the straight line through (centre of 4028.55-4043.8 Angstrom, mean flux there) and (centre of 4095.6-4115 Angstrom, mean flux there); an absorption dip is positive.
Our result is -1.6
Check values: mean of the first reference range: 3.22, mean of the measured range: 3.25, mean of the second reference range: 3.1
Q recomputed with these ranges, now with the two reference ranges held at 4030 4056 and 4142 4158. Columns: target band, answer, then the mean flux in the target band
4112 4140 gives -2.31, 3.5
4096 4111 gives 0.73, 3.07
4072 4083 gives -0.11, 3.26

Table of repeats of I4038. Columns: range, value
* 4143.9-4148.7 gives 2.83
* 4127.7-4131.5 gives 3.62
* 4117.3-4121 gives 3.67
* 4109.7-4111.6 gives 3.05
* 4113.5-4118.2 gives 3.36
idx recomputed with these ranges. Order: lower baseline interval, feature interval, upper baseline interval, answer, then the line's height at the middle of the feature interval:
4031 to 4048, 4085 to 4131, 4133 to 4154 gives -0.017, 3.3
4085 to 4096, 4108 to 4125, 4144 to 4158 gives -0.019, 3.35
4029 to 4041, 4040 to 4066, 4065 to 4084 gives 0.074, 3.27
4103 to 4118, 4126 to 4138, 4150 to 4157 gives -0.050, 3.31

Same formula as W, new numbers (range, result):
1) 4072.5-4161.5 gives 3.34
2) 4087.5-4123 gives 3.24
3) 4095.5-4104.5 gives 2.92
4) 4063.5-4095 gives 3.37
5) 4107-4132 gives 3.46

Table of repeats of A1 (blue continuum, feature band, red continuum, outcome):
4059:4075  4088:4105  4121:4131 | 1.5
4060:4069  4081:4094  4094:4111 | -1.4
